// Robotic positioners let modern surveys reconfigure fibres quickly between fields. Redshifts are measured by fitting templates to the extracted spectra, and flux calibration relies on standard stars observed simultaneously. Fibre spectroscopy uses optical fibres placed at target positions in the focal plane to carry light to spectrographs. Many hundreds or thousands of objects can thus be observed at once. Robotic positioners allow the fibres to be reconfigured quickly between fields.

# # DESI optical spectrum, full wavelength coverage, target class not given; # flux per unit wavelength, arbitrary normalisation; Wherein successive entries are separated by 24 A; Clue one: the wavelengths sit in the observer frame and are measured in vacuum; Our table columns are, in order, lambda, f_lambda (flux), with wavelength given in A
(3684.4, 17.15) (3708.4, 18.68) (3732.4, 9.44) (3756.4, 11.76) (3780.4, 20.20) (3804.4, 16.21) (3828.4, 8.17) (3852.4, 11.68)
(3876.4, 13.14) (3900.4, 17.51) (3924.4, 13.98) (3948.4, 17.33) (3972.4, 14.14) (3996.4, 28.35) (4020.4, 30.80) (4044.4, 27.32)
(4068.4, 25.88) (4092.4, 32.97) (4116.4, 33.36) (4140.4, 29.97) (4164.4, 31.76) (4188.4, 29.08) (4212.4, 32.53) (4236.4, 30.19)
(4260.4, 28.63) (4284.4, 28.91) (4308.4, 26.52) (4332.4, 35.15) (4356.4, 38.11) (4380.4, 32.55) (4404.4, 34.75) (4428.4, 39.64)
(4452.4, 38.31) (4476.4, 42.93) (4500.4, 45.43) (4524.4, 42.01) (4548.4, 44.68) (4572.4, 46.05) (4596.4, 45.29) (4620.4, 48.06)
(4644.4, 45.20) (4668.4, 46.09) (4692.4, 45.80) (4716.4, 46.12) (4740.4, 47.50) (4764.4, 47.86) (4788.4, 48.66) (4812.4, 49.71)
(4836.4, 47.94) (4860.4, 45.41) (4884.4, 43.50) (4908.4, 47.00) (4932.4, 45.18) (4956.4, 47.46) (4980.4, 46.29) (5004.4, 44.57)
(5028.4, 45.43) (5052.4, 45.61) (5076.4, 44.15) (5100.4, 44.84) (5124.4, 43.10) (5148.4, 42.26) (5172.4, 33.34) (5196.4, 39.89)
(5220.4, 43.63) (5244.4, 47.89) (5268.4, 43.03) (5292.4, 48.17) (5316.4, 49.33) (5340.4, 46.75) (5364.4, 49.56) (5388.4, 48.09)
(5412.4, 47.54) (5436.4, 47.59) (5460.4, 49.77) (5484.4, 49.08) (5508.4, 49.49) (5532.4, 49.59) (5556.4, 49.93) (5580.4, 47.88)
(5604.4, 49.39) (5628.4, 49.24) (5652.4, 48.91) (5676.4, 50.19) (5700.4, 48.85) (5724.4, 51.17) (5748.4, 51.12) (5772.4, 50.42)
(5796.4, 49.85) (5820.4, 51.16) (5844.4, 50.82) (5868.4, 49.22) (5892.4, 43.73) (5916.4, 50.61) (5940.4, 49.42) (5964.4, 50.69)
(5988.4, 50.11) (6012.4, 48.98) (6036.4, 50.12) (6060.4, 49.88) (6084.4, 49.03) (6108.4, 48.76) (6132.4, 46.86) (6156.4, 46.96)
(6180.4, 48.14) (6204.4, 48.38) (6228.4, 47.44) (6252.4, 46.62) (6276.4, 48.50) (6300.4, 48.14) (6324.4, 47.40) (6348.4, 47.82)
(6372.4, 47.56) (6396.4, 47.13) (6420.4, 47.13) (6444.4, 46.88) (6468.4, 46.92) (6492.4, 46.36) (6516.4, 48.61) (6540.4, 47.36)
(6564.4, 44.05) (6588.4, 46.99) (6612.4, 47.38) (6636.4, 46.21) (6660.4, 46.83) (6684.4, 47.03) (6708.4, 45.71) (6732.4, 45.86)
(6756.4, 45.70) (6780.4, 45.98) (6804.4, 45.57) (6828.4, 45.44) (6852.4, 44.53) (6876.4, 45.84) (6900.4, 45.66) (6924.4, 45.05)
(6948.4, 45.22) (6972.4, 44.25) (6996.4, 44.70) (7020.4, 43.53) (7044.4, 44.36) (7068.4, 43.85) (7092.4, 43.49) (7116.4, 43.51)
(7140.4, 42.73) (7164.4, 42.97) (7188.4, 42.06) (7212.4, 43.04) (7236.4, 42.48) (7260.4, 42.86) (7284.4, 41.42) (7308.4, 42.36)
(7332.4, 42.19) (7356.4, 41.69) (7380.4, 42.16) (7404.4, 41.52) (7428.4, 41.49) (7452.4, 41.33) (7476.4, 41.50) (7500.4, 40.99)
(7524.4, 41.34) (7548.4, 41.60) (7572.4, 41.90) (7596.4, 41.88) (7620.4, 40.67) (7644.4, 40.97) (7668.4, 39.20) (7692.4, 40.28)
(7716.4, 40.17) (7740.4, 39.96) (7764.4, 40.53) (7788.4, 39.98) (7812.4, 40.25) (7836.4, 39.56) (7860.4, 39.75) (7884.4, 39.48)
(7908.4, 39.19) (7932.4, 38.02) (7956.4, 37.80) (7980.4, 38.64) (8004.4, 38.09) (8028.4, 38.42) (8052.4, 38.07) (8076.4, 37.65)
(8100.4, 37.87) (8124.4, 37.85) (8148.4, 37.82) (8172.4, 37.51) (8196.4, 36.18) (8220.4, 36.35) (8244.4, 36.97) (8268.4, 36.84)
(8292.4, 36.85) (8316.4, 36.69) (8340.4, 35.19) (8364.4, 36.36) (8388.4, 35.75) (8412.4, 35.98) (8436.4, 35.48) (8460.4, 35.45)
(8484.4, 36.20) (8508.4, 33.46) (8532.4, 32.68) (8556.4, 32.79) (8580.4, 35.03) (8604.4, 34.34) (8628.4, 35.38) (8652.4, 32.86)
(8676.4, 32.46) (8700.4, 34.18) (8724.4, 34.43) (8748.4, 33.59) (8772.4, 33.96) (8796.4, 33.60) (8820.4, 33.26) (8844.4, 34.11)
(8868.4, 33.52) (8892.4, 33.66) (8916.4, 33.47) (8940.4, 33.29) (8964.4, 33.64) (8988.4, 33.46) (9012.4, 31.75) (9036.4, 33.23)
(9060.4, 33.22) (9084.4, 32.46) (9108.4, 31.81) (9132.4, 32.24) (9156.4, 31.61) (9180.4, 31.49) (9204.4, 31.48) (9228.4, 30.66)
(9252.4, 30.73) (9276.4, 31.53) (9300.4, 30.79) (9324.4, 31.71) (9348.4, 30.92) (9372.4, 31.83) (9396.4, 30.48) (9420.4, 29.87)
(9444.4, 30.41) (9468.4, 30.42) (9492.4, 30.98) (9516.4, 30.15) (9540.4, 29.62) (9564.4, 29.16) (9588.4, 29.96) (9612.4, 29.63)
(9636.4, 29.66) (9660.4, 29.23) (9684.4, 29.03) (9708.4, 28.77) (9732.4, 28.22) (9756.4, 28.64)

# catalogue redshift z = 0.00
